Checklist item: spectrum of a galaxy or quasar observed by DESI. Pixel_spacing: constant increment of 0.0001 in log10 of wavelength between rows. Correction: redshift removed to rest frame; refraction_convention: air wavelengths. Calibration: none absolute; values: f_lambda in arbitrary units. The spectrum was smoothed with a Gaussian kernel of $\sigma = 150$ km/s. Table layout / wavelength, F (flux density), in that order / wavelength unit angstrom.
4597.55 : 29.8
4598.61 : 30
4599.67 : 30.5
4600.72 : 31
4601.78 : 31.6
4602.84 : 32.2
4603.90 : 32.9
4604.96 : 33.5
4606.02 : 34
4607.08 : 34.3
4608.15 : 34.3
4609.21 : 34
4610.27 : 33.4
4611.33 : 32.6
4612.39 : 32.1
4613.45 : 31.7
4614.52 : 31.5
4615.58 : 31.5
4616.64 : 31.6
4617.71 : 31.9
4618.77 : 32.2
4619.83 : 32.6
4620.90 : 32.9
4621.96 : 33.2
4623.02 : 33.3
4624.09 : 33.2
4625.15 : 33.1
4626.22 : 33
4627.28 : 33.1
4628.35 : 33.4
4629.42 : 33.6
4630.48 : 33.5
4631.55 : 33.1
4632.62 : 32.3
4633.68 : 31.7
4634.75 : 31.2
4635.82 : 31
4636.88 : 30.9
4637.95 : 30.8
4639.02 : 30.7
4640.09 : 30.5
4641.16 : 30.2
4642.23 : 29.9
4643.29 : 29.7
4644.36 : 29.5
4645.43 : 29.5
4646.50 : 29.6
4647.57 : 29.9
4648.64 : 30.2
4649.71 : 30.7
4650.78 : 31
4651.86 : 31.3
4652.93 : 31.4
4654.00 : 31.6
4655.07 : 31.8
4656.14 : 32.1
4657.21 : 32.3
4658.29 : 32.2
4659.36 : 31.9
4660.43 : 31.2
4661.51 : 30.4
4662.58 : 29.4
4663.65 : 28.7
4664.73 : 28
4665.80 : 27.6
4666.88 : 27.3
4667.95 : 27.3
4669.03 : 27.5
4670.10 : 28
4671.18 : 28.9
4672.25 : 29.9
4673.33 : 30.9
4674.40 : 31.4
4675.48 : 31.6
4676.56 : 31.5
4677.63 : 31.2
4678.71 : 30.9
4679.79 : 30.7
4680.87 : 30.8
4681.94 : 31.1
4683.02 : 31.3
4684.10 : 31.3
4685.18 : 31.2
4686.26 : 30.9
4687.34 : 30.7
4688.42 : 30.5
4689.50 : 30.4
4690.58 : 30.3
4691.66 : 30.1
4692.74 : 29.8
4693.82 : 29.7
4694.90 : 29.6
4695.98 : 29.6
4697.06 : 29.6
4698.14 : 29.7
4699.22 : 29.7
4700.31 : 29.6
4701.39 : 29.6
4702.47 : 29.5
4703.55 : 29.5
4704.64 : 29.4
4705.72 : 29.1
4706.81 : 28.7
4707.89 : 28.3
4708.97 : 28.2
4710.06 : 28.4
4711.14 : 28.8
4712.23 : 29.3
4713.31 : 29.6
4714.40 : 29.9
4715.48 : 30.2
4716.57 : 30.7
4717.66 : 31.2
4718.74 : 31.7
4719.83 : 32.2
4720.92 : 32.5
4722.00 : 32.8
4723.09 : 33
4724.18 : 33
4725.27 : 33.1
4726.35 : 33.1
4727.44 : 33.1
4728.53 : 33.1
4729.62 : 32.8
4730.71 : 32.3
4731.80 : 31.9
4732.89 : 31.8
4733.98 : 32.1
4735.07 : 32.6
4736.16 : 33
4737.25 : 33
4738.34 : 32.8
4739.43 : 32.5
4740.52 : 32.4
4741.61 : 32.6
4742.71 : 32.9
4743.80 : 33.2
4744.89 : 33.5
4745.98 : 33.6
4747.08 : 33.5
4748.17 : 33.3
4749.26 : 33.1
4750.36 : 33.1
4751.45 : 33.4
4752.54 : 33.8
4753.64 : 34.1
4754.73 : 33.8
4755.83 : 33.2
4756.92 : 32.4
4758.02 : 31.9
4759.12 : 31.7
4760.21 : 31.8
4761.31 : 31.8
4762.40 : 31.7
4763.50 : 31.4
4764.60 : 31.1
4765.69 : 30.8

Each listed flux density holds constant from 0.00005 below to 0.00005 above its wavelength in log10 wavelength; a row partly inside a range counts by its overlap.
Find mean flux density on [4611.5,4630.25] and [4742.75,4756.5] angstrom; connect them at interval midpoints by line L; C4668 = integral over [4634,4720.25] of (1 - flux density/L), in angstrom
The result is 7.4 angstrom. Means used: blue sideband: 32.6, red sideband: 33.5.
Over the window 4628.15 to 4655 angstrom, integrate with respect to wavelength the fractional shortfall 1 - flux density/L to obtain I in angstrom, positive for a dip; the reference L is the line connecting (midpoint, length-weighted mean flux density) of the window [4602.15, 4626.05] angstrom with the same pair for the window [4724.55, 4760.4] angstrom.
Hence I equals 1.43 angstrom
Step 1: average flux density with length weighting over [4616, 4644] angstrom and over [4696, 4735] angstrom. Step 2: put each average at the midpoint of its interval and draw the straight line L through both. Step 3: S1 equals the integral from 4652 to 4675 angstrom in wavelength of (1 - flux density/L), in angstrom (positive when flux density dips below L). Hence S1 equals 1.1 angstrom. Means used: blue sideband 32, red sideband 30.8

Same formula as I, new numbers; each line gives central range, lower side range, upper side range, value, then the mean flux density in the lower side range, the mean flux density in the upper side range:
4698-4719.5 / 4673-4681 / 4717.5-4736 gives 1.6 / 31.1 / 32.5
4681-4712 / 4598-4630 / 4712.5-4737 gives 2.3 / 32.6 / 32.1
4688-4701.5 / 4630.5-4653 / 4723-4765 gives 0.8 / 30.8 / 32.7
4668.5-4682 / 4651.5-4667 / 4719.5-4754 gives 0.3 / 30.6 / 32.9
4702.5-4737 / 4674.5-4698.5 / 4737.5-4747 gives 0.9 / 30.6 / 33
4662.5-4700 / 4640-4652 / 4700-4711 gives -0.6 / 30.1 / 29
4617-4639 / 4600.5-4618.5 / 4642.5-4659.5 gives -0.4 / 32.6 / 30.9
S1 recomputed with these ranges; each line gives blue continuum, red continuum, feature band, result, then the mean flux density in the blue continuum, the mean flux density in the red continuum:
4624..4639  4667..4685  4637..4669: 1.1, 32.3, 30.2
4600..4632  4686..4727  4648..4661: 0.1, 32.8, 30.3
